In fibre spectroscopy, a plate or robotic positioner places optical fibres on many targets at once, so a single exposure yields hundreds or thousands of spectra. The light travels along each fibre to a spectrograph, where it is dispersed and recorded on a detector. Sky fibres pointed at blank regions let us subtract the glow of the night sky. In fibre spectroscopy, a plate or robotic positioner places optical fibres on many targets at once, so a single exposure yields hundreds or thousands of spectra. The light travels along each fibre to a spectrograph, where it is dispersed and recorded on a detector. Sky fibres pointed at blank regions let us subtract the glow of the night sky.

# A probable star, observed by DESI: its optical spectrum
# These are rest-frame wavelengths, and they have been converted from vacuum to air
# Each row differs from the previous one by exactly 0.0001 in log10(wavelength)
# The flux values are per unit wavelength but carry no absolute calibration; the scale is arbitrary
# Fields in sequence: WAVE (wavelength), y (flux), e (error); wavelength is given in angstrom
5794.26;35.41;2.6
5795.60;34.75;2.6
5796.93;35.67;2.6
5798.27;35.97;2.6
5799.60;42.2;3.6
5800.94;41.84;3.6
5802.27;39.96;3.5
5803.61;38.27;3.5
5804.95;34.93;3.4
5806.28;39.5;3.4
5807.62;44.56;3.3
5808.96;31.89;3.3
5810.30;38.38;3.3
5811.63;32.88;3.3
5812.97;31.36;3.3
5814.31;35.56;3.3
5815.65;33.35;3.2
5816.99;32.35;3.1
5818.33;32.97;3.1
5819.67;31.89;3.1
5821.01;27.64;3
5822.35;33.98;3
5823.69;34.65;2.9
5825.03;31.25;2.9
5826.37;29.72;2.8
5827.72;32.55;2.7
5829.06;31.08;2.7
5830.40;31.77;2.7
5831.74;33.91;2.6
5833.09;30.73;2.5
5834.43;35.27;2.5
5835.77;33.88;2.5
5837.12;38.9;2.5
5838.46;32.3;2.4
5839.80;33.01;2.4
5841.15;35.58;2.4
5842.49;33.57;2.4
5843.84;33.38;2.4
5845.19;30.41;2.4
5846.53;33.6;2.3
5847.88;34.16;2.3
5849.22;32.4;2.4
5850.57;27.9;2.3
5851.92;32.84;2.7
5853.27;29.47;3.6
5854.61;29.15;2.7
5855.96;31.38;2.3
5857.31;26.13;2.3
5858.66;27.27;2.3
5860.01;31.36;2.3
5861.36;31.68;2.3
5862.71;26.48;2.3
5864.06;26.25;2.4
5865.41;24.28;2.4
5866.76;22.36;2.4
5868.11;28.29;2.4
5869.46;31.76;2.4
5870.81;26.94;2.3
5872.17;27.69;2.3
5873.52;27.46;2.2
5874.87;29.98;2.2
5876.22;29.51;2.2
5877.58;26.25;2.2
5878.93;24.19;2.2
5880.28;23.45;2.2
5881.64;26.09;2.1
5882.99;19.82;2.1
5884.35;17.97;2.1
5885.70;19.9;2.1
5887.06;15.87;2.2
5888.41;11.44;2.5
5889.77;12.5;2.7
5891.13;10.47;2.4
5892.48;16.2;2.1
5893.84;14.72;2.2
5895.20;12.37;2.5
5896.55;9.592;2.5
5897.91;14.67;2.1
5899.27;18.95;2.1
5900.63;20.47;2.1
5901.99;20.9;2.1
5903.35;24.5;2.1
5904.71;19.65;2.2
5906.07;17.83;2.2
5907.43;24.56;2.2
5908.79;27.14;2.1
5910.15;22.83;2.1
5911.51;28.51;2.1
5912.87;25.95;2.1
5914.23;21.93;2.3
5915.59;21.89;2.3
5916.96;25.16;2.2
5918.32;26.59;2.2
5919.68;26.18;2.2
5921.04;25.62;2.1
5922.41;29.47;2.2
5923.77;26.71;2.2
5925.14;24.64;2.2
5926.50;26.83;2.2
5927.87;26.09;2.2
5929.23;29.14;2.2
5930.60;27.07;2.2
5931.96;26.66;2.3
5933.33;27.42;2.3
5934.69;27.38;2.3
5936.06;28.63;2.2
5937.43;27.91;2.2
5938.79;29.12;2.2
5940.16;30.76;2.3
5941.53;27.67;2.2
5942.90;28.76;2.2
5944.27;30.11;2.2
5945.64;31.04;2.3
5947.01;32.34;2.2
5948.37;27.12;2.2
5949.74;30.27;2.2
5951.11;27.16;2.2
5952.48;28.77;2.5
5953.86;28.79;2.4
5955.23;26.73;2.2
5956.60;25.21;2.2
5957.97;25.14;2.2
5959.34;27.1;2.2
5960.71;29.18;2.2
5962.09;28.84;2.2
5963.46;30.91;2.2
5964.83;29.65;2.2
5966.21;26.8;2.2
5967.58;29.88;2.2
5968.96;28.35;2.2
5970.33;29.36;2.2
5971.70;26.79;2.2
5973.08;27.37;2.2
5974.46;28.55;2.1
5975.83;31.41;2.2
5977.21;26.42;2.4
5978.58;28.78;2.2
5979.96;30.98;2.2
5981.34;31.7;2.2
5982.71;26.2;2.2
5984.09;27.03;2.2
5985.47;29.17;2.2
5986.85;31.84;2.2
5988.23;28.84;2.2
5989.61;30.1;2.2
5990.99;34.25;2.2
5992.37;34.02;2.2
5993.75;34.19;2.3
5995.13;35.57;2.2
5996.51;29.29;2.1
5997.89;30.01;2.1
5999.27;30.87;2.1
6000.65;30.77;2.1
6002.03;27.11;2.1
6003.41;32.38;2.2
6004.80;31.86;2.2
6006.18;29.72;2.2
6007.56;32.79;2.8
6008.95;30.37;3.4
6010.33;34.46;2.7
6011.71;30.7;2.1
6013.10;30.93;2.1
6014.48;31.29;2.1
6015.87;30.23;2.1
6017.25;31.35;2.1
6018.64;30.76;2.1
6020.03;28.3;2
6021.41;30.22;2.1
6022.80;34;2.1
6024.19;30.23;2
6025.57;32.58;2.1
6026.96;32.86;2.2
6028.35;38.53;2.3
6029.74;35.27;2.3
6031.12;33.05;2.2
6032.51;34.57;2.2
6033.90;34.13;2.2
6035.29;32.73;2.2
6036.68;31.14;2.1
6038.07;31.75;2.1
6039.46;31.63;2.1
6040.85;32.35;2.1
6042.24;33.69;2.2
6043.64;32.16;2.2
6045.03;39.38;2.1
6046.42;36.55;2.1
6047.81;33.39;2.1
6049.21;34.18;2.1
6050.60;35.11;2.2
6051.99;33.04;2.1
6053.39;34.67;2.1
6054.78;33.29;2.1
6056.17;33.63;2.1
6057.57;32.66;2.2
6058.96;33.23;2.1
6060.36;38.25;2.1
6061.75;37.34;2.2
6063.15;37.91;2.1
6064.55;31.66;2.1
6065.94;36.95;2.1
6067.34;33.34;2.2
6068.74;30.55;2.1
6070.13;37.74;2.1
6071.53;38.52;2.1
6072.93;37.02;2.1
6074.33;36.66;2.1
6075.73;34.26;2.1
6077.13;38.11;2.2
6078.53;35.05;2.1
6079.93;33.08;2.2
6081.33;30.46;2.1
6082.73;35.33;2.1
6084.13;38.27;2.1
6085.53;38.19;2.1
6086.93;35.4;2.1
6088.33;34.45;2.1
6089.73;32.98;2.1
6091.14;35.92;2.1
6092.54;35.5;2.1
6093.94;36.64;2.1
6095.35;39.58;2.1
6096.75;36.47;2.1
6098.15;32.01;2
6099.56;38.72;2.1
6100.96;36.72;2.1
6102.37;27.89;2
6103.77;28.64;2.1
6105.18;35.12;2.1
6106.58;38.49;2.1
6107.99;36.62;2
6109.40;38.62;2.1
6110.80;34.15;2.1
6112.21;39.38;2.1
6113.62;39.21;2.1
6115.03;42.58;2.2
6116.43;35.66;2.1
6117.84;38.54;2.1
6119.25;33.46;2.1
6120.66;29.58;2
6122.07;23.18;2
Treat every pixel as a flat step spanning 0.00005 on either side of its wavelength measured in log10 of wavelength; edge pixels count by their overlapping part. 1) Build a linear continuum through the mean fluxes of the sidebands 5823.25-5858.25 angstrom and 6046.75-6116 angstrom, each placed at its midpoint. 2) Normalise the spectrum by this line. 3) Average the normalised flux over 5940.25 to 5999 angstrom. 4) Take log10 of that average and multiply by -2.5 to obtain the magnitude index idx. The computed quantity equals 0.16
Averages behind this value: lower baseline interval 32.2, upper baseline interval 35.5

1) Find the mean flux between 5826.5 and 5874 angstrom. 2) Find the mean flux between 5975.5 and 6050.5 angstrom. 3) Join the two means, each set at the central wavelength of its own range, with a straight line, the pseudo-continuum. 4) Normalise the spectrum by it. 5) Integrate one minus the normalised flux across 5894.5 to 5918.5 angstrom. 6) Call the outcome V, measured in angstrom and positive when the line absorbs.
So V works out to 7.7 angstrom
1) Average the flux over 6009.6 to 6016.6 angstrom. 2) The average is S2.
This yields 31.5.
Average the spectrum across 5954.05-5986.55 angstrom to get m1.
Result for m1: 28.4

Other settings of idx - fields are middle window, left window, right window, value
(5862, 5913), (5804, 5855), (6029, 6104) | 0.47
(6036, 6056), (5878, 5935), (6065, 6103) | -0.04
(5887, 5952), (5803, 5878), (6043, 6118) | 0.35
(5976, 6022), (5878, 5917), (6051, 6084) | -0.07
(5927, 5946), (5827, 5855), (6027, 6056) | 0.18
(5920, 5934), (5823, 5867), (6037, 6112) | 0.21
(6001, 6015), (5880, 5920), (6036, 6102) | -0.06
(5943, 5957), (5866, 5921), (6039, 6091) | -0.11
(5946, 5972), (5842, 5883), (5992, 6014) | 0.08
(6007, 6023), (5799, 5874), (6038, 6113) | 0.11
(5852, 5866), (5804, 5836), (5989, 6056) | 0.17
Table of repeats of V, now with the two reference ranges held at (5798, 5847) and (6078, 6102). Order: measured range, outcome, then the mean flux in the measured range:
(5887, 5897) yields 6.32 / 12.8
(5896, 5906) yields 4.68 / 18.5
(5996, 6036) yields 3.87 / 31.8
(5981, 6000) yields 2.26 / 30.9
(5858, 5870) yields 2.39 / 27.7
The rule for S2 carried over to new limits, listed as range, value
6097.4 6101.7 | 35.7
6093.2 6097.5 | 37.5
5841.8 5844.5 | 33.5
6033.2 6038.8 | 32.4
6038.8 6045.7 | 33.8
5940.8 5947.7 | 30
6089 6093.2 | 34.8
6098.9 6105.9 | 33.4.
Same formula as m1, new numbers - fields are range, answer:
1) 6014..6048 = 32.9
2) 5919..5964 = 28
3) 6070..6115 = 35.9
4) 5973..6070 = 32.3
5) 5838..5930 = 25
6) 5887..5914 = 18.6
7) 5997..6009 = 30.6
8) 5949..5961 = 27.5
